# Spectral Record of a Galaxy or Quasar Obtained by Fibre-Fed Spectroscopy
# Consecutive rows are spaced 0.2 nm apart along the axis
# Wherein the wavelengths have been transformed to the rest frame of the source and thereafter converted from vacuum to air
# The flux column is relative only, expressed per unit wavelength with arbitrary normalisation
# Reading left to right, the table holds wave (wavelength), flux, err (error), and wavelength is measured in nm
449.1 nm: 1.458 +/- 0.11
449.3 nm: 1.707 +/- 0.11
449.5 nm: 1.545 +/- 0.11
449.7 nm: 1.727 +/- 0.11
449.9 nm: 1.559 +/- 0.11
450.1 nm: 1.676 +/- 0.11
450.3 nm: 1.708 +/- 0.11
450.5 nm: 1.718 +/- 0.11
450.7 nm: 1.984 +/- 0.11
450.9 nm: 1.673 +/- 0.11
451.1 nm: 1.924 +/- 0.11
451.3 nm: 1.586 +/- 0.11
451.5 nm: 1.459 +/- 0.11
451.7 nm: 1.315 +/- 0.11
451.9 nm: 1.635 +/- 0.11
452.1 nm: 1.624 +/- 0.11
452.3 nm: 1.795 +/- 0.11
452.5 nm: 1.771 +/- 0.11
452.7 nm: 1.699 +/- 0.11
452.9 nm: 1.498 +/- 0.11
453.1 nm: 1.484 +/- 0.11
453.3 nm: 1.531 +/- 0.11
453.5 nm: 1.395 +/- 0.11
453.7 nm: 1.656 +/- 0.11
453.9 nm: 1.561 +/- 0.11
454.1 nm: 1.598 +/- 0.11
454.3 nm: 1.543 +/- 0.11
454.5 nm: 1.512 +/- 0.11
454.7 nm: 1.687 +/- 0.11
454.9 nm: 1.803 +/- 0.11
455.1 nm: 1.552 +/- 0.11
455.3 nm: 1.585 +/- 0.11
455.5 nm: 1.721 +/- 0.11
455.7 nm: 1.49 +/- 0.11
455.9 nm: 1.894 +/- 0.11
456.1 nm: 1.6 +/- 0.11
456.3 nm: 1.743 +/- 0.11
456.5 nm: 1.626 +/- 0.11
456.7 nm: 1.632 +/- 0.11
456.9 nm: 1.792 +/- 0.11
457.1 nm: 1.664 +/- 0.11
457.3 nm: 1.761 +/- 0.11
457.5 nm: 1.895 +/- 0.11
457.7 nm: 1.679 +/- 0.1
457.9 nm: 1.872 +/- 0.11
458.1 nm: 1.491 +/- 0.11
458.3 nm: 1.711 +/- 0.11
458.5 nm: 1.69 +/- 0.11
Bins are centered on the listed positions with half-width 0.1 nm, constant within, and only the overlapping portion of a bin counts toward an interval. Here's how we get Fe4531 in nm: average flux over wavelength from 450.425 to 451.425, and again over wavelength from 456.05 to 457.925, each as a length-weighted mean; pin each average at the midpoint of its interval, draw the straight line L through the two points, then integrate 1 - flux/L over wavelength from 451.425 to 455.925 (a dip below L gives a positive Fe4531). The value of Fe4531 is 0.39 nm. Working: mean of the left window 1.77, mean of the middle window 1.6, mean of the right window 1.72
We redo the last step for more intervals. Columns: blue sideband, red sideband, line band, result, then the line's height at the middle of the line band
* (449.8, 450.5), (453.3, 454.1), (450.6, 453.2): -0.08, 1.6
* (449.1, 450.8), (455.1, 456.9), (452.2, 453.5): 0.05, 1.68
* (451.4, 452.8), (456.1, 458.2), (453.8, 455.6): 0.05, 1.66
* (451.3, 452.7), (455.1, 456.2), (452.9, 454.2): 0.07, 1.62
